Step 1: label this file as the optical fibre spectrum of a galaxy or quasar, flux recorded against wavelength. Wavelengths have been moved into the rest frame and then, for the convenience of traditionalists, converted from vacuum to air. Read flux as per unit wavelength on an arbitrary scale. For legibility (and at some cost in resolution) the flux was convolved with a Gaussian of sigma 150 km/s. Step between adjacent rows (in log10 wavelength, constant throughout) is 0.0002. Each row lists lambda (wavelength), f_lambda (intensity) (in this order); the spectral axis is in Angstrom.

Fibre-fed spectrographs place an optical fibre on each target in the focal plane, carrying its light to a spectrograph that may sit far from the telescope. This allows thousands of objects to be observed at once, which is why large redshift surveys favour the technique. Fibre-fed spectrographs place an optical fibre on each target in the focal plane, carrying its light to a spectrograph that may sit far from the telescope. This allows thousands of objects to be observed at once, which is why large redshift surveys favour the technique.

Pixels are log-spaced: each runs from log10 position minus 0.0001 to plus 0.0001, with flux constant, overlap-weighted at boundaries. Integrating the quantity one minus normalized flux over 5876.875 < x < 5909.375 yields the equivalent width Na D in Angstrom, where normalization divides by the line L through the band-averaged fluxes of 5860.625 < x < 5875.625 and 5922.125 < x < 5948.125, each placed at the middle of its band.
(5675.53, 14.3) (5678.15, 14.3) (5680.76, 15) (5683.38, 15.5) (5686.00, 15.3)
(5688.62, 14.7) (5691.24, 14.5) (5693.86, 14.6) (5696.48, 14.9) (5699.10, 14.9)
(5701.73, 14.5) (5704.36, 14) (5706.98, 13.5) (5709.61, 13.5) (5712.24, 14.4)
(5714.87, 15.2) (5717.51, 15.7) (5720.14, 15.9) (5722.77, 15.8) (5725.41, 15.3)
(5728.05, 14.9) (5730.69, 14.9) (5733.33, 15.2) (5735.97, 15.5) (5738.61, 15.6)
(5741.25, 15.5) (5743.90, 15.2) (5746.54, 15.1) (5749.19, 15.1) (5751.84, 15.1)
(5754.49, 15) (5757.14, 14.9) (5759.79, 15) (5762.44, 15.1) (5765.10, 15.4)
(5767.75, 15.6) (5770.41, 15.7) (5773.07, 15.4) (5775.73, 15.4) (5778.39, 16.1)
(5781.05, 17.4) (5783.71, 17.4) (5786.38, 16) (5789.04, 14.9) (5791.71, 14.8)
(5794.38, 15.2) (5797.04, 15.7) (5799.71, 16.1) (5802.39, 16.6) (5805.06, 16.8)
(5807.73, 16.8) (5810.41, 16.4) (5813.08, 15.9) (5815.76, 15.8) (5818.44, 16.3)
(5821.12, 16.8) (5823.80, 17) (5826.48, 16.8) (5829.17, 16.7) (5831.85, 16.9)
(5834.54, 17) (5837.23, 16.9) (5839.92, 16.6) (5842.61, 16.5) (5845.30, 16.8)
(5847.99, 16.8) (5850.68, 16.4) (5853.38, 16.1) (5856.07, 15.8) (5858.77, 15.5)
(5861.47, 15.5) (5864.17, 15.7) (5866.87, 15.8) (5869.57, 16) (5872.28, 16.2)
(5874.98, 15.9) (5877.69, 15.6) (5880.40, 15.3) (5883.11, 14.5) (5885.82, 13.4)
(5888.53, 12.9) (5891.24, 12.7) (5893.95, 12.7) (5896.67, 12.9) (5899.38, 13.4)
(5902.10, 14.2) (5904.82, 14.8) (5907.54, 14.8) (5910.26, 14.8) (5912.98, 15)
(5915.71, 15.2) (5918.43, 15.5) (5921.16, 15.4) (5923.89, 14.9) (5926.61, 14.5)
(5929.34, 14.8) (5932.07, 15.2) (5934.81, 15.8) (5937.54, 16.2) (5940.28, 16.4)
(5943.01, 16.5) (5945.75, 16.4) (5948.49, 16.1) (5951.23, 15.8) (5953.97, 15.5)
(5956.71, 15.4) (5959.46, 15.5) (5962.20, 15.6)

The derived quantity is 3.84 Angstrom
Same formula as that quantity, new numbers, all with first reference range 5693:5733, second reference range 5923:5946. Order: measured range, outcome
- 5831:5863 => -2.3 Angstrom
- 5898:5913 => 1.0 Angstrom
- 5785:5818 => -1.7 Angstrom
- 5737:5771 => -0.6 Angstrom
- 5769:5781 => -0.6 Angstrom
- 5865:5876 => -0.4 Angstrom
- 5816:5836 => -2.0 Angstrom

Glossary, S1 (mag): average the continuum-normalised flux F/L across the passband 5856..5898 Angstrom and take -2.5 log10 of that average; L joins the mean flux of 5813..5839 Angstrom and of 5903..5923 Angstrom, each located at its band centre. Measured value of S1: 0.070 mag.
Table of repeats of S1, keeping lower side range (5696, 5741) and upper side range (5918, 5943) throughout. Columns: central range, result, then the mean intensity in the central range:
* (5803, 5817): -0.082 mag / 16.4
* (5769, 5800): -0.051 mag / 15.8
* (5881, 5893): 0.142 mag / 13.5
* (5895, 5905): 0.129 mag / 13.7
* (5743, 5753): -0.008 mag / 15.1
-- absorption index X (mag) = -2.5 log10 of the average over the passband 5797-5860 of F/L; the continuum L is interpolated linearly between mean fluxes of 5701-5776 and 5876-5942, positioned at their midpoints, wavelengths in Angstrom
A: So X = -0.11 mag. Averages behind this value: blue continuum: 15.1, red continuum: 14.6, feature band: 16.5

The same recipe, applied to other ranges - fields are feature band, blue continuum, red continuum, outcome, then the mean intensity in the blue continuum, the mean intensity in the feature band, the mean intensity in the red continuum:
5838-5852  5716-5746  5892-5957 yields -0.10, 15.4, 16.6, 15.1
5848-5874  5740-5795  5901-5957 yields -0.03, 15.5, 15.9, 15.4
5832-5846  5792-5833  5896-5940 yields -0.05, 16.3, 16.8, 14.9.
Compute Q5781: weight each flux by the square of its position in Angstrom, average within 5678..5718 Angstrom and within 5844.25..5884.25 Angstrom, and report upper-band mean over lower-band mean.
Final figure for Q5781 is 1.15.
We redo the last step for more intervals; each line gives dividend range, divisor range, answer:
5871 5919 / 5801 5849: 0.89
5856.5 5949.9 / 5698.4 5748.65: 1.07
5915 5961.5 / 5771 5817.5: 1.02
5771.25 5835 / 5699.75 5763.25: 1.11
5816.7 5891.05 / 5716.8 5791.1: 1.06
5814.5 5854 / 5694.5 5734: 1.17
